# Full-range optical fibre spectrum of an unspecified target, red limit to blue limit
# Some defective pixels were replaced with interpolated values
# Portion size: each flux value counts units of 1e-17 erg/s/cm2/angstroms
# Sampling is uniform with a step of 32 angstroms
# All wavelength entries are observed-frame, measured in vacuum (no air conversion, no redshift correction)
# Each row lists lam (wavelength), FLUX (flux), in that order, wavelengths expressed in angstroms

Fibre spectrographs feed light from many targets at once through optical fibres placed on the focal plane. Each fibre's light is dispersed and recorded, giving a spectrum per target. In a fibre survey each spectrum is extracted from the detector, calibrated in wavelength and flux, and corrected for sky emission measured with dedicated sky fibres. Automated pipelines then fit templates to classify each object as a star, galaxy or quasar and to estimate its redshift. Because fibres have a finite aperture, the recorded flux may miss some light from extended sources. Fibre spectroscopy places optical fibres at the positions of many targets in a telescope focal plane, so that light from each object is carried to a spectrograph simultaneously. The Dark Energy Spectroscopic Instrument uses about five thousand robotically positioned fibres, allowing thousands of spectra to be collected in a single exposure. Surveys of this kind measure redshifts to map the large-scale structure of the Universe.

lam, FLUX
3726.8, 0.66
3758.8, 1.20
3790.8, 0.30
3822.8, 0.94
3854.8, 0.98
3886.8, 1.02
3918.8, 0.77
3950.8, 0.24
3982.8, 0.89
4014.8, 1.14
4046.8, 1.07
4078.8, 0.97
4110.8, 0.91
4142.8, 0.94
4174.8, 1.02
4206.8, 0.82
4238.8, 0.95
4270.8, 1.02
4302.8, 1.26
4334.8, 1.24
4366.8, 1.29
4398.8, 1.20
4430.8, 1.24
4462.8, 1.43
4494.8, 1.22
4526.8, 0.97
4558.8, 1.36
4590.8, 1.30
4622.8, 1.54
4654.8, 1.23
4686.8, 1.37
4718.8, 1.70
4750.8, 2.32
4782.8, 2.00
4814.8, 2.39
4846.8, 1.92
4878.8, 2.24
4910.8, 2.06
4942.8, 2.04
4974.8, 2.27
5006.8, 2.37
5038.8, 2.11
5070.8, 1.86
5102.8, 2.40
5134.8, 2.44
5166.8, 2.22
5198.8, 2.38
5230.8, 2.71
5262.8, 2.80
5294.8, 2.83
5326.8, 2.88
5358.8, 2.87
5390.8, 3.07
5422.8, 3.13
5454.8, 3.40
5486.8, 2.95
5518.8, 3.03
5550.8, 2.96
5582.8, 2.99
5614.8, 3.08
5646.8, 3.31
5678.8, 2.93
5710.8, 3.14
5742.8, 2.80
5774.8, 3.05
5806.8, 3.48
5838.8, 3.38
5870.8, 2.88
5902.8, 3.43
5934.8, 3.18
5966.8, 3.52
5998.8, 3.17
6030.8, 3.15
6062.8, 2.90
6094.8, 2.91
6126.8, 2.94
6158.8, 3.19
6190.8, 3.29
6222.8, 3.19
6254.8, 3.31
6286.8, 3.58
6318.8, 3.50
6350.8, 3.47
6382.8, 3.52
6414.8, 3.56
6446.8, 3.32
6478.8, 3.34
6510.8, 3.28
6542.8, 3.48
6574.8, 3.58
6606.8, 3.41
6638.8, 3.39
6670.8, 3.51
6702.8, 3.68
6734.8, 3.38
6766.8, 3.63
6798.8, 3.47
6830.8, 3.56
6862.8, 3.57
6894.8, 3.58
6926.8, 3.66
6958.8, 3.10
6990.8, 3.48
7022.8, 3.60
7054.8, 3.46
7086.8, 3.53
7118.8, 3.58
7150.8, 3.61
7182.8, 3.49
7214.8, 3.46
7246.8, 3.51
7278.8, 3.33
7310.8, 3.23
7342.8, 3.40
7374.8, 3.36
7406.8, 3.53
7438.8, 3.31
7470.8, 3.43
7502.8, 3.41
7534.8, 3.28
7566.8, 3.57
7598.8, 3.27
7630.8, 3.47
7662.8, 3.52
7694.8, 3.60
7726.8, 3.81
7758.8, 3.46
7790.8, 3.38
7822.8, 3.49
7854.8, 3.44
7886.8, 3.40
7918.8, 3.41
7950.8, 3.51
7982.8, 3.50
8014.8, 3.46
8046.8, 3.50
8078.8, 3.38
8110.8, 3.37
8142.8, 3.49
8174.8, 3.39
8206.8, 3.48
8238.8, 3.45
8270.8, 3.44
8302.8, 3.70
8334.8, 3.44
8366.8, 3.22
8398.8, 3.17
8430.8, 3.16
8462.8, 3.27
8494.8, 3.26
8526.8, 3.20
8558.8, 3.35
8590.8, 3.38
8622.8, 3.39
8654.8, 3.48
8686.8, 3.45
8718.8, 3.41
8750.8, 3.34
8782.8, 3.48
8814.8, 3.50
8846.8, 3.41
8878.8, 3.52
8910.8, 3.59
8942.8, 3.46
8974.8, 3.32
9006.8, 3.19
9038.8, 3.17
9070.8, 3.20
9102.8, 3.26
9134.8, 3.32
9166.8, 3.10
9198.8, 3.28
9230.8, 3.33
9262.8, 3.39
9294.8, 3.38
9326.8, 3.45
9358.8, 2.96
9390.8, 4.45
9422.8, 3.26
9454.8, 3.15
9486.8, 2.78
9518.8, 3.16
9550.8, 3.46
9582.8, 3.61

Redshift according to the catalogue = 0.180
